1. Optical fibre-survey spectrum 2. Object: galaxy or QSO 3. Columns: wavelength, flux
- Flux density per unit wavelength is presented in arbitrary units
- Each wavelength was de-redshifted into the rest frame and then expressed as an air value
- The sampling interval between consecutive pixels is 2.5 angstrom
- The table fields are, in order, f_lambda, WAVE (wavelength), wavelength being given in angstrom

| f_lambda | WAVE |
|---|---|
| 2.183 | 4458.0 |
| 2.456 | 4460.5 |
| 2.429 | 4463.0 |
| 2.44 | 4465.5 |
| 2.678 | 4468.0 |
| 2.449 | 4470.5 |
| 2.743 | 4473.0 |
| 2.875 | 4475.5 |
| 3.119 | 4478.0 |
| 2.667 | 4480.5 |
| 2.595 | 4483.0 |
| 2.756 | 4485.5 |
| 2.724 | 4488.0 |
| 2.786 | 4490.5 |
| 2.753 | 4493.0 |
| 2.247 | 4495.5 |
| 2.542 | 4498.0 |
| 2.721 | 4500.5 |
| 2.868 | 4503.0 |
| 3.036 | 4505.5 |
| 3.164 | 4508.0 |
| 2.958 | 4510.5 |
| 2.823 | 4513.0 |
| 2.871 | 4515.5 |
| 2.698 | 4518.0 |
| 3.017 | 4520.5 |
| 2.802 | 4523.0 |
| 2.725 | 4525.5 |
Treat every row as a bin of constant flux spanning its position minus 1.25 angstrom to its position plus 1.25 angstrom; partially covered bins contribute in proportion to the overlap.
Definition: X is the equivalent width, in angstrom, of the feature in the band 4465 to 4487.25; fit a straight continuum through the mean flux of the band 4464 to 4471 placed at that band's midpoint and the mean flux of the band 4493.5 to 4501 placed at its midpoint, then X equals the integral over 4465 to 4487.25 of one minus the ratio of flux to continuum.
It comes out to -1.7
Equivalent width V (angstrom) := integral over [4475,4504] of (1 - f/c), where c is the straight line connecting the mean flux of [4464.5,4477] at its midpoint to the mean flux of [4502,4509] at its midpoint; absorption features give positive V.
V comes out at 1.3 angstrom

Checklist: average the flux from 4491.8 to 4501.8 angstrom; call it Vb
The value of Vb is 2.57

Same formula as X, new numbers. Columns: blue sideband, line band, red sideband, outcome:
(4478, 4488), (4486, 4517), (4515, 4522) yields 0.1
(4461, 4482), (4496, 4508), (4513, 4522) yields 0.0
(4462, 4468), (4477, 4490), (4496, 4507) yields -0.7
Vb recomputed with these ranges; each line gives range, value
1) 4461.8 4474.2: 2.55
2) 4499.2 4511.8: 2.95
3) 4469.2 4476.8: 2.69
